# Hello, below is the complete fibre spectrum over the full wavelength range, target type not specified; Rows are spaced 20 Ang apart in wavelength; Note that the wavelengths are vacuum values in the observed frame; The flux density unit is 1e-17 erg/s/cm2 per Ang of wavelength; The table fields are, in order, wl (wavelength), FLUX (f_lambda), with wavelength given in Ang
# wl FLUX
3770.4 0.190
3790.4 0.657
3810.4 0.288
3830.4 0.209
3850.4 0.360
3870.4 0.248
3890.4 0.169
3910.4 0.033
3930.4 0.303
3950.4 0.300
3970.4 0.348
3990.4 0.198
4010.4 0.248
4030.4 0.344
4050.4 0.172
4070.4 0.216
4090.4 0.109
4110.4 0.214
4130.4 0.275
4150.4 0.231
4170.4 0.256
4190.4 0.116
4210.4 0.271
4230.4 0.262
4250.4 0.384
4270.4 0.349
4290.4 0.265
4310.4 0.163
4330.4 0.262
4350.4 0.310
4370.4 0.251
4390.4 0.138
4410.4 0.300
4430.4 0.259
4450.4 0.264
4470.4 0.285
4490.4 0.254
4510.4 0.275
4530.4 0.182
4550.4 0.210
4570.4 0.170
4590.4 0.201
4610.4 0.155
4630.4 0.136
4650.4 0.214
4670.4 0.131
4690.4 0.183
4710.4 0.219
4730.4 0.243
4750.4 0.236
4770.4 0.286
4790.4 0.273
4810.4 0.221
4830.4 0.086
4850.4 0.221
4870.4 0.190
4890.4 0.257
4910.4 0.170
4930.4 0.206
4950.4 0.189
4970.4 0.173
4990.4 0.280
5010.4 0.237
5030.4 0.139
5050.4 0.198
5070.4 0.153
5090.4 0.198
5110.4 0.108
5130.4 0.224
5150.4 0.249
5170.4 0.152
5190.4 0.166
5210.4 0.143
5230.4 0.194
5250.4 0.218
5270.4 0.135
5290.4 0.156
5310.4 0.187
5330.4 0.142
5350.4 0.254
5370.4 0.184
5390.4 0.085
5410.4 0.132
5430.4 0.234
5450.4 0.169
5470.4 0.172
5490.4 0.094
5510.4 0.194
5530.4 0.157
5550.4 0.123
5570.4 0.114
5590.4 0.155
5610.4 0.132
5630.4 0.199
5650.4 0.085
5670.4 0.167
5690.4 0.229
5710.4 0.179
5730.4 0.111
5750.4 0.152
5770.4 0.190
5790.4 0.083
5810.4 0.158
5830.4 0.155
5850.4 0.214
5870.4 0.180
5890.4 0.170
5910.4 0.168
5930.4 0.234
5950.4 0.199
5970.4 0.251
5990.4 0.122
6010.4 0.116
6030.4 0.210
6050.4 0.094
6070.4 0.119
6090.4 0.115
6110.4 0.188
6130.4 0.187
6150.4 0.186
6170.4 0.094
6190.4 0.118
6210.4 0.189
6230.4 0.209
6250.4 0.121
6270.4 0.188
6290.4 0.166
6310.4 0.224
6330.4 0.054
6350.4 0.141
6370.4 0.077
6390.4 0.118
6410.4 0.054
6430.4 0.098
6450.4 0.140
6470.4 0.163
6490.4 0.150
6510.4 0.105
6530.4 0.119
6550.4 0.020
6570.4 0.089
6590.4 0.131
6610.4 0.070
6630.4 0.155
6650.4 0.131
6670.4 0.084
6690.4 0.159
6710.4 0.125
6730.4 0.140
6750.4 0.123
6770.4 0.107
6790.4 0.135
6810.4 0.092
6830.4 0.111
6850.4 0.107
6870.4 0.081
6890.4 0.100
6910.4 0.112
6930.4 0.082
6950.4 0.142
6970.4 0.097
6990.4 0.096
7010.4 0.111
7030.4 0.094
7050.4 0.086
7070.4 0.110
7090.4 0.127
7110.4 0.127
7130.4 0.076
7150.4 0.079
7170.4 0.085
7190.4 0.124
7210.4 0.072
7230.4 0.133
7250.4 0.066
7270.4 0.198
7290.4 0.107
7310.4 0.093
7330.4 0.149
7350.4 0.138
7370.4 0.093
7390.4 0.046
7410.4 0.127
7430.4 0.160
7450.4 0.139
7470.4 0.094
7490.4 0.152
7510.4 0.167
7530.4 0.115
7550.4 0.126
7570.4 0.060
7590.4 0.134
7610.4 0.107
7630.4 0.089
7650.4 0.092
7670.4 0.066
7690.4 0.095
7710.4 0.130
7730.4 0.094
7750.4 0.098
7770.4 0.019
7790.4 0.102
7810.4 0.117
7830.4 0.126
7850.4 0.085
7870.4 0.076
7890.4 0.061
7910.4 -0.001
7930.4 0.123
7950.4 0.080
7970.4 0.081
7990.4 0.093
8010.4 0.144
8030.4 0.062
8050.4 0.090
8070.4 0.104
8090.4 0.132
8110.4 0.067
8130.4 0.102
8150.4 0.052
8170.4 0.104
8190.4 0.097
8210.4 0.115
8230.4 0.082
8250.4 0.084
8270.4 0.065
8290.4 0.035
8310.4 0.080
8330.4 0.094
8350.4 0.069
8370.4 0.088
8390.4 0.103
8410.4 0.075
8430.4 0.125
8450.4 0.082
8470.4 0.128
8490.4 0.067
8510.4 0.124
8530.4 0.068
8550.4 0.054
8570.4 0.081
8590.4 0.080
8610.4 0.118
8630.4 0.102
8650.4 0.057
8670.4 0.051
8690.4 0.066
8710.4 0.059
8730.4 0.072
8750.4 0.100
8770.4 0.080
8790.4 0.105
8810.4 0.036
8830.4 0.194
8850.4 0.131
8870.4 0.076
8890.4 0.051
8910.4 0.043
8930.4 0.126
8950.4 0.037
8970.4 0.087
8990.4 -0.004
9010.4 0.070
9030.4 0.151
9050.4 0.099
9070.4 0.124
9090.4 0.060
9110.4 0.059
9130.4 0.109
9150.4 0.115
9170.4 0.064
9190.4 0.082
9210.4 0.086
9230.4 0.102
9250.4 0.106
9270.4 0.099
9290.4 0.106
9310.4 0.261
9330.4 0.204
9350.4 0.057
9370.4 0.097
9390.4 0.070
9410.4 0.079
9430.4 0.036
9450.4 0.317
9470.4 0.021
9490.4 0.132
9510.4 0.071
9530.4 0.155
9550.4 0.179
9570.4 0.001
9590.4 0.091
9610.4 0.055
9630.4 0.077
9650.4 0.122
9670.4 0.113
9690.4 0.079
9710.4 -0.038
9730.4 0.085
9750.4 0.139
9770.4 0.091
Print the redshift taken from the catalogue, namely 1.54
